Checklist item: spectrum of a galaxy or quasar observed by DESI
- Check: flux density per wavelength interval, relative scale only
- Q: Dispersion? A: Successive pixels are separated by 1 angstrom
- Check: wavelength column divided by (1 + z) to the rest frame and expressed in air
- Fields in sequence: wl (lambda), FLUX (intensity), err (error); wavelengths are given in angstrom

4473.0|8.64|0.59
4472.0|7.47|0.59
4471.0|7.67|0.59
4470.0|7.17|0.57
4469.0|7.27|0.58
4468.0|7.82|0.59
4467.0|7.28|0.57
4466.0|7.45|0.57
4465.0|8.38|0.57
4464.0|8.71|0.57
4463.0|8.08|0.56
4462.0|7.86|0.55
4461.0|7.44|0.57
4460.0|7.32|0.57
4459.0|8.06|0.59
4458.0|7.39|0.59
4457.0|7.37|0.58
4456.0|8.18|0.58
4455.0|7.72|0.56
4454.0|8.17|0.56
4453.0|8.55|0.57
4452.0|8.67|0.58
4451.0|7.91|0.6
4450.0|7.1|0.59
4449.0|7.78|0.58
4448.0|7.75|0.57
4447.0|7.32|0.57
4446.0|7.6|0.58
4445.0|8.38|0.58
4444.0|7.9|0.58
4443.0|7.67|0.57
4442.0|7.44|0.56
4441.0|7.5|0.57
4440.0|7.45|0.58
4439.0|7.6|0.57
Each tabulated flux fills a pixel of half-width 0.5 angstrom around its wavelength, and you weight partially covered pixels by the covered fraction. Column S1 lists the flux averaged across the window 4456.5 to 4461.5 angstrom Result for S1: 7.52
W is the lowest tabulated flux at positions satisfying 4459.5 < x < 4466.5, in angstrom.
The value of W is 7.32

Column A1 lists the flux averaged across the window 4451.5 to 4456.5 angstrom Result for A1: 8.26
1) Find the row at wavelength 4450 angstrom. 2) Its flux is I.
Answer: 7.1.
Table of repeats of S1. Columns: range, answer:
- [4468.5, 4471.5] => 7.37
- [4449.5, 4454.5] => 8.08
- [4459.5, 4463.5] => 7.68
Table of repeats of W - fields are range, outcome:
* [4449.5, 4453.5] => 7.1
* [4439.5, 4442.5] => 7.44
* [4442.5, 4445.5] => 7.67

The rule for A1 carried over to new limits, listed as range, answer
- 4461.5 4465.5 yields 8.26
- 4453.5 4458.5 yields 7.77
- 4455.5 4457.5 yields 7.78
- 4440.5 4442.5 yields 7.47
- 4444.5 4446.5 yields 7.99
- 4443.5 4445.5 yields 8.14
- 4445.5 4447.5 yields 7.46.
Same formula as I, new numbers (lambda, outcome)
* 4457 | 7.37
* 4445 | 8.38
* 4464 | 8.71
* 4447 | 7.32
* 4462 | 7.86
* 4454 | 8.17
